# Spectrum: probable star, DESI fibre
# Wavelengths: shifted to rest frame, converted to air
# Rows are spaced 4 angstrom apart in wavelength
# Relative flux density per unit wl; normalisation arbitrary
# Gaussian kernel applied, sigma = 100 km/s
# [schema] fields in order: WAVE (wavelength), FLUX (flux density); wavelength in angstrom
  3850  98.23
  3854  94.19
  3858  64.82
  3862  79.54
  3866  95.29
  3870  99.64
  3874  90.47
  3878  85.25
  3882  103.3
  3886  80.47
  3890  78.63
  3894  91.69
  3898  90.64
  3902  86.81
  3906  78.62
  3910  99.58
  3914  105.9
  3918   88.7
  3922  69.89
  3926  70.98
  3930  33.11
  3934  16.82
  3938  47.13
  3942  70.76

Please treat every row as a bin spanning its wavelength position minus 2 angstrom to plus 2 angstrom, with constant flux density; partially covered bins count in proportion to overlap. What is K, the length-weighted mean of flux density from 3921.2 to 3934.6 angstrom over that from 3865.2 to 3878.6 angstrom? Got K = 0.5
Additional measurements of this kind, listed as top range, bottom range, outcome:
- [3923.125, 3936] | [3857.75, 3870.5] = 0.49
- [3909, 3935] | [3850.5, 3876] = 0.80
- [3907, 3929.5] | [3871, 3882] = 0.91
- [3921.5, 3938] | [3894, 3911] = 0.51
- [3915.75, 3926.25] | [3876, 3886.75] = 0.86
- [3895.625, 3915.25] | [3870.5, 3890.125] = 1.03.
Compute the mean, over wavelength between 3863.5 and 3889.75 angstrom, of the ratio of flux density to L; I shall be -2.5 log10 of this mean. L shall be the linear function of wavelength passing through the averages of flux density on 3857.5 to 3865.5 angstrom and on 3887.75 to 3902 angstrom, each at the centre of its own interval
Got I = -0.118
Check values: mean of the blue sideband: 77.9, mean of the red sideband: 86.8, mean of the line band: 91.2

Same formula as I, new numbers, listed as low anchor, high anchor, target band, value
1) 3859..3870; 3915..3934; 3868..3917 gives -0.20 mag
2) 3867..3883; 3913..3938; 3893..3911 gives -0.16 mag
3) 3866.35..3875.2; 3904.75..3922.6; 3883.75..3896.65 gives 0.11 mag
